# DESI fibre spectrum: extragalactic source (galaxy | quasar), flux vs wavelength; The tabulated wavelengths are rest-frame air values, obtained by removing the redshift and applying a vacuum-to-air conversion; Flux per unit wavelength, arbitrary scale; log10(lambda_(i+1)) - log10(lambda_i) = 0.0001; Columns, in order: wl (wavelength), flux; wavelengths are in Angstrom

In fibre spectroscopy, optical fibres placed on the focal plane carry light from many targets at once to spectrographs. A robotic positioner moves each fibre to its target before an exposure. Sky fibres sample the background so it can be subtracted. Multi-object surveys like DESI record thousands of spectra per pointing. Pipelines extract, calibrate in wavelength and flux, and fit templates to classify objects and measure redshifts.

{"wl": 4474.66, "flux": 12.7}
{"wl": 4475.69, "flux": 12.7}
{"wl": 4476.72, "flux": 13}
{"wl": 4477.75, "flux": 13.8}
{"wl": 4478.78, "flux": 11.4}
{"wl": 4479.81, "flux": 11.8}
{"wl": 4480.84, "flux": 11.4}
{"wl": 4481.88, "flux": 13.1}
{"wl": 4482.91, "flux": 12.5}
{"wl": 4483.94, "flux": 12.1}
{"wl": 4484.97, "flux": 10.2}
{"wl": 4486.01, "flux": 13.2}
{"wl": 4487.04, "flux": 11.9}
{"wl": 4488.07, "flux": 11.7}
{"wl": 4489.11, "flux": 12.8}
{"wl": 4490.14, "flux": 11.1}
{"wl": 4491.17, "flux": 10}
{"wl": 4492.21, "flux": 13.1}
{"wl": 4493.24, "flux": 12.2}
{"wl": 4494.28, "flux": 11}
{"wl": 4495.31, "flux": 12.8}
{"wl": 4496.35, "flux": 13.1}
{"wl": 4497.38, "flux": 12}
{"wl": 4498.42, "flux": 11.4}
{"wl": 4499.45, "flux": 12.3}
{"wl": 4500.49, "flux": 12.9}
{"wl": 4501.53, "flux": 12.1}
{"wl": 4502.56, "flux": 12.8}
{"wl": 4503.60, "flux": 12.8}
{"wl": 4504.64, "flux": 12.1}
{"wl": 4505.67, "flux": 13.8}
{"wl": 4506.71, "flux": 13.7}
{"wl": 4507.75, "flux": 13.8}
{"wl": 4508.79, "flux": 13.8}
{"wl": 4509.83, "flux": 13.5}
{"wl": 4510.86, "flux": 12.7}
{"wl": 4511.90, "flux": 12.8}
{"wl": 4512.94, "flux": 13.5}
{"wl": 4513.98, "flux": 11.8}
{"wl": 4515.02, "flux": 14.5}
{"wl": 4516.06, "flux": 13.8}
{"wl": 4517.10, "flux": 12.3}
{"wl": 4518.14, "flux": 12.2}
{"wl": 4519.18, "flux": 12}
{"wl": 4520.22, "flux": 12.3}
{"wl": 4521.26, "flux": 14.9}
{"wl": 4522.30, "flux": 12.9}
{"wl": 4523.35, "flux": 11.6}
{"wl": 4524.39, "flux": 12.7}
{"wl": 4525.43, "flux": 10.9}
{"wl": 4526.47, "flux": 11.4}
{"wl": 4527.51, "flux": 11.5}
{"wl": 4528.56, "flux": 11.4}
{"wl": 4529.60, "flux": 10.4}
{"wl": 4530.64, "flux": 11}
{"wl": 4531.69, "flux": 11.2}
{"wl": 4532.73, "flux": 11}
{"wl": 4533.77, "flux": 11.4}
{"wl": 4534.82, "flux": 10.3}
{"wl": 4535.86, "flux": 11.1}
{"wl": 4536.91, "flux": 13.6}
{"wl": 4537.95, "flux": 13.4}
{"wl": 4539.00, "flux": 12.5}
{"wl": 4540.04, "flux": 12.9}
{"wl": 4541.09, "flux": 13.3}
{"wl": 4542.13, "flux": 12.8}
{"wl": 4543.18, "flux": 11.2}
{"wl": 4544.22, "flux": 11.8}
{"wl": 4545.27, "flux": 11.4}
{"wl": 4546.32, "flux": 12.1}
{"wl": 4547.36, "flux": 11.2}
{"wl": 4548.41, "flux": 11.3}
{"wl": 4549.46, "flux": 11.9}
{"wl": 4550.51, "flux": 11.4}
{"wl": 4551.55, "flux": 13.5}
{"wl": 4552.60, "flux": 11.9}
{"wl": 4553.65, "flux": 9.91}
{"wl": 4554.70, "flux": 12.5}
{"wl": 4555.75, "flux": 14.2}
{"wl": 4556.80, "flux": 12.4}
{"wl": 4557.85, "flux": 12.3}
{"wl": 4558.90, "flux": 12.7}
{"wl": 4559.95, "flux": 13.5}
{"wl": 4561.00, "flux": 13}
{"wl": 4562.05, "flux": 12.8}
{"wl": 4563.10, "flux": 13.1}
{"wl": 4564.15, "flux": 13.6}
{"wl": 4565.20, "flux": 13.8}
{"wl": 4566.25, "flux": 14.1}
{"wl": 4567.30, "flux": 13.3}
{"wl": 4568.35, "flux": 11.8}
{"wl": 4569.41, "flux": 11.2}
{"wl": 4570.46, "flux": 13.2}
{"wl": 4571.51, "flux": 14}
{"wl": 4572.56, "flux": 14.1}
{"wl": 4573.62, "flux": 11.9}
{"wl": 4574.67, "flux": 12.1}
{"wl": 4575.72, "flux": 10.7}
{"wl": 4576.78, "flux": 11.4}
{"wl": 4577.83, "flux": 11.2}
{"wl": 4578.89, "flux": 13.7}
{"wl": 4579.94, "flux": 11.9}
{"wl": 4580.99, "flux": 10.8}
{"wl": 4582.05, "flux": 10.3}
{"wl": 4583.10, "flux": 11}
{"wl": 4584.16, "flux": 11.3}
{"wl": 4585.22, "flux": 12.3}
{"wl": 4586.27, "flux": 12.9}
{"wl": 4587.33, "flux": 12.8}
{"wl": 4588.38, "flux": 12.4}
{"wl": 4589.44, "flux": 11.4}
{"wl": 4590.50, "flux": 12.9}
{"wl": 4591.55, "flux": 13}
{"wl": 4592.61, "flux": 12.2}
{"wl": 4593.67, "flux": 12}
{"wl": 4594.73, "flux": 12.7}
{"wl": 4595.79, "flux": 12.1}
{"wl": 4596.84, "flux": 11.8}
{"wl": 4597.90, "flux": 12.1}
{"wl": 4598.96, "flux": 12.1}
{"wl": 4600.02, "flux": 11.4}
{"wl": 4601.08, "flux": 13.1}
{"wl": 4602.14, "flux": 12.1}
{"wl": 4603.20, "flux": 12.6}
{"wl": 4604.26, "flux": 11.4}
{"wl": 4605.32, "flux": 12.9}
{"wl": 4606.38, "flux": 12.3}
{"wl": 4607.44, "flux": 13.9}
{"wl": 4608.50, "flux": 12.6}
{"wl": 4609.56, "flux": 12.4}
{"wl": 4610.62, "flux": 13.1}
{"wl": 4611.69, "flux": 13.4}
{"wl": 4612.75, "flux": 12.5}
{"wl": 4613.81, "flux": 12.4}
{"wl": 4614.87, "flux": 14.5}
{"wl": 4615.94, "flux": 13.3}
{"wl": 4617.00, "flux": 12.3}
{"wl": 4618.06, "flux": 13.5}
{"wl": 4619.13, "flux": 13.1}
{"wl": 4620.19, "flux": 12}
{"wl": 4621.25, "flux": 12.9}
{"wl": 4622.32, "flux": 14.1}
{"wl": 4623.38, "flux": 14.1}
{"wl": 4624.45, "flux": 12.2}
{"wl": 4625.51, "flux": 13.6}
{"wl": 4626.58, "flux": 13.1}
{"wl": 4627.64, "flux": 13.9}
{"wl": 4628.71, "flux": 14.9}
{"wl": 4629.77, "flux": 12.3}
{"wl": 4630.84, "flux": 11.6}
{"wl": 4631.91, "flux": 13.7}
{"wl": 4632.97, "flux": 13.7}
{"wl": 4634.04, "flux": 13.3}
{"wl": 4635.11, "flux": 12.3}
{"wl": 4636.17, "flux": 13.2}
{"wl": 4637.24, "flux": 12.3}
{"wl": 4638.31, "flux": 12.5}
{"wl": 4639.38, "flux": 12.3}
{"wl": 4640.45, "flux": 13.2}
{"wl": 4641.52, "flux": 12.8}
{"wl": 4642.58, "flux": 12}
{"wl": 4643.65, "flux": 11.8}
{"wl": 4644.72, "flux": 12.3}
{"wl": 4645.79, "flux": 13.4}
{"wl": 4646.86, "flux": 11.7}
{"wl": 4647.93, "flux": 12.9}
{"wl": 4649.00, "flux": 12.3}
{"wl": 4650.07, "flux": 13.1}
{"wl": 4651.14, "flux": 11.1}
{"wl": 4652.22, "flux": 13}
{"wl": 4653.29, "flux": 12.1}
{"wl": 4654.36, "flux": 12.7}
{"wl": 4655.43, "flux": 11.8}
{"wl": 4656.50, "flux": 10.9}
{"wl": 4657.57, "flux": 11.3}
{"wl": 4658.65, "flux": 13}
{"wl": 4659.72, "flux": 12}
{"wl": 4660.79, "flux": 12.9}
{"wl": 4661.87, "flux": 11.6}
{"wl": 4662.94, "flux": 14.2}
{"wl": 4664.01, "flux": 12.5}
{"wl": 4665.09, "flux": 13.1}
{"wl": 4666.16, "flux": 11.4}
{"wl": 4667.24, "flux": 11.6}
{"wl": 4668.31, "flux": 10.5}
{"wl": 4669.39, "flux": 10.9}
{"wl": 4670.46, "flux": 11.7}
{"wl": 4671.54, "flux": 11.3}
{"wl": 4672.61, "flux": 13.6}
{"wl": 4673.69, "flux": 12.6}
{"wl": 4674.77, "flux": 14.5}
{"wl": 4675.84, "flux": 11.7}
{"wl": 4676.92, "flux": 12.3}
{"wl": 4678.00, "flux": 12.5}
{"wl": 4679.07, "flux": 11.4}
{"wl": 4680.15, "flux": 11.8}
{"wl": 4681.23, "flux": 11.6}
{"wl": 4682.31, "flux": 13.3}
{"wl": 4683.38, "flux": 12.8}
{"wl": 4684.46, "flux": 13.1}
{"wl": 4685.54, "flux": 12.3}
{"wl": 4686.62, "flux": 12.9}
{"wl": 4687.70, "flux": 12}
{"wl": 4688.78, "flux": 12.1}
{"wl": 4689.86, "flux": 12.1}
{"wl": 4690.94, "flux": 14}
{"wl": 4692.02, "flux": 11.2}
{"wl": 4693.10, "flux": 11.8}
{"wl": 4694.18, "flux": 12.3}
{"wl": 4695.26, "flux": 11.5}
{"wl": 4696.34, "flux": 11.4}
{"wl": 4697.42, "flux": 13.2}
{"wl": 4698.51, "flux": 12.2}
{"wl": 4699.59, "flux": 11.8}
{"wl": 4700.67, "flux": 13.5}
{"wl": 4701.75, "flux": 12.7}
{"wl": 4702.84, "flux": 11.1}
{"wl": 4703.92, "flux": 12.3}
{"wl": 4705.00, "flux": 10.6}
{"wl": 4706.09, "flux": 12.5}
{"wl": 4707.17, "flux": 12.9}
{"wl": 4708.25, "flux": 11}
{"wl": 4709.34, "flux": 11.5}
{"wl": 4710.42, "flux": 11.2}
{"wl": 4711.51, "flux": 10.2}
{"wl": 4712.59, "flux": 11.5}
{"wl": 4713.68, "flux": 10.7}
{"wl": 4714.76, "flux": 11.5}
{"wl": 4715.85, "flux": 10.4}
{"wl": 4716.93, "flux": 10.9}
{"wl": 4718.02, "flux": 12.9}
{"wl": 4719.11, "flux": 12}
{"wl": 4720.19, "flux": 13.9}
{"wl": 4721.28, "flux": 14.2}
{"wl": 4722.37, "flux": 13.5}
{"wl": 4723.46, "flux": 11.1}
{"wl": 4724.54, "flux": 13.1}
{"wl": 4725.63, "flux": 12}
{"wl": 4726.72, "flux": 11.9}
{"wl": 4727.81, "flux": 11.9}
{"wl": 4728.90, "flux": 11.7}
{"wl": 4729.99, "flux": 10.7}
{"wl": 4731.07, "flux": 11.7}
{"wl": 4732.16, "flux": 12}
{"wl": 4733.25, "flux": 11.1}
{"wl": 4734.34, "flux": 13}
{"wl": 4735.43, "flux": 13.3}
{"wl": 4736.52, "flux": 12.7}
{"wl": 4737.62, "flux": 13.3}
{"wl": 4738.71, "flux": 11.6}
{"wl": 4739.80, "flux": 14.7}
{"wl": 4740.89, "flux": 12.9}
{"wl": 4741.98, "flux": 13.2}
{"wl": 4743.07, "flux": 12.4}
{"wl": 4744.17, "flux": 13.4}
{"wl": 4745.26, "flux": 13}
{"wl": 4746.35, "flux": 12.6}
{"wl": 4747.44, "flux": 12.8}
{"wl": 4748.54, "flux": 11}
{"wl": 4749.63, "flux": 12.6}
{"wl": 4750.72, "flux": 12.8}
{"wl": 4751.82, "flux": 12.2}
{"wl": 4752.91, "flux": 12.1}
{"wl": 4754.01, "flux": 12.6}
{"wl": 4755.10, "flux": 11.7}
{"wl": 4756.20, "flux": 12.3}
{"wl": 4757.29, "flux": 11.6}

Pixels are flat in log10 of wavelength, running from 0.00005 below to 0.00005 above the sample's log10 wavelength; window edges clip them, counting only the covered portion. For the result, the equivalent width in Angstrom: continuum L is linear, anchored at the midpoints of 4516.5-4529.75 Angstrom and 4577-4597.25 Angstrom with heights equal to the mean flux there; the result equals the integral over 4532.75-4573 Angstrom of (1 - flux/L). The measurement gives -1.3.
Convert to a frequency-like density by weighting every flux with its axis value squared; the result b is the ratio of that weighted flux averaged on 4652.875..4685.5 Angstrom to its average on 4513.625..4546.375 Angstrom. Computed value 1.1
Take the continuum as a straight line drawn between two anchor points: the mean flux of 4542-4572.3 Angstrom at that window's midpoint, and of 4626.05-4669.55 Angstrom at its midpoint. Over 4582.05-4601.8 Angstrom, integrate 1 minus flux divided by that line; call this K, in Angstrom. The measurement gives 0.5 Angstrom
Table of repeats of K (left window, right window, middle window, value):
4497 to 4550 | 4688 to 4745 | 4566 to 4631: -1.58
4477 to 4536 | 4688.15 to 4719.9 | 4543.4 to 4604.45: -0.78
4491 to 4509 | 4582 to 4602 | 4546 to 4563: 0.00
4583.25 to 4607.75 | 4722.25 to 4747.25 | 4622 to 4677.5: -0.84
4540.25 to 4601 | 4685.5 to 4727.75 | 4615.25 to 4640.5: -1.83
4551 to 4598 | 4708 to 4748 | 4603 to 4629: -1.52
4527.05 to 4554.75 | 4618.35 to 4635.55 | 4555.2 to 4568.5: -1.16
